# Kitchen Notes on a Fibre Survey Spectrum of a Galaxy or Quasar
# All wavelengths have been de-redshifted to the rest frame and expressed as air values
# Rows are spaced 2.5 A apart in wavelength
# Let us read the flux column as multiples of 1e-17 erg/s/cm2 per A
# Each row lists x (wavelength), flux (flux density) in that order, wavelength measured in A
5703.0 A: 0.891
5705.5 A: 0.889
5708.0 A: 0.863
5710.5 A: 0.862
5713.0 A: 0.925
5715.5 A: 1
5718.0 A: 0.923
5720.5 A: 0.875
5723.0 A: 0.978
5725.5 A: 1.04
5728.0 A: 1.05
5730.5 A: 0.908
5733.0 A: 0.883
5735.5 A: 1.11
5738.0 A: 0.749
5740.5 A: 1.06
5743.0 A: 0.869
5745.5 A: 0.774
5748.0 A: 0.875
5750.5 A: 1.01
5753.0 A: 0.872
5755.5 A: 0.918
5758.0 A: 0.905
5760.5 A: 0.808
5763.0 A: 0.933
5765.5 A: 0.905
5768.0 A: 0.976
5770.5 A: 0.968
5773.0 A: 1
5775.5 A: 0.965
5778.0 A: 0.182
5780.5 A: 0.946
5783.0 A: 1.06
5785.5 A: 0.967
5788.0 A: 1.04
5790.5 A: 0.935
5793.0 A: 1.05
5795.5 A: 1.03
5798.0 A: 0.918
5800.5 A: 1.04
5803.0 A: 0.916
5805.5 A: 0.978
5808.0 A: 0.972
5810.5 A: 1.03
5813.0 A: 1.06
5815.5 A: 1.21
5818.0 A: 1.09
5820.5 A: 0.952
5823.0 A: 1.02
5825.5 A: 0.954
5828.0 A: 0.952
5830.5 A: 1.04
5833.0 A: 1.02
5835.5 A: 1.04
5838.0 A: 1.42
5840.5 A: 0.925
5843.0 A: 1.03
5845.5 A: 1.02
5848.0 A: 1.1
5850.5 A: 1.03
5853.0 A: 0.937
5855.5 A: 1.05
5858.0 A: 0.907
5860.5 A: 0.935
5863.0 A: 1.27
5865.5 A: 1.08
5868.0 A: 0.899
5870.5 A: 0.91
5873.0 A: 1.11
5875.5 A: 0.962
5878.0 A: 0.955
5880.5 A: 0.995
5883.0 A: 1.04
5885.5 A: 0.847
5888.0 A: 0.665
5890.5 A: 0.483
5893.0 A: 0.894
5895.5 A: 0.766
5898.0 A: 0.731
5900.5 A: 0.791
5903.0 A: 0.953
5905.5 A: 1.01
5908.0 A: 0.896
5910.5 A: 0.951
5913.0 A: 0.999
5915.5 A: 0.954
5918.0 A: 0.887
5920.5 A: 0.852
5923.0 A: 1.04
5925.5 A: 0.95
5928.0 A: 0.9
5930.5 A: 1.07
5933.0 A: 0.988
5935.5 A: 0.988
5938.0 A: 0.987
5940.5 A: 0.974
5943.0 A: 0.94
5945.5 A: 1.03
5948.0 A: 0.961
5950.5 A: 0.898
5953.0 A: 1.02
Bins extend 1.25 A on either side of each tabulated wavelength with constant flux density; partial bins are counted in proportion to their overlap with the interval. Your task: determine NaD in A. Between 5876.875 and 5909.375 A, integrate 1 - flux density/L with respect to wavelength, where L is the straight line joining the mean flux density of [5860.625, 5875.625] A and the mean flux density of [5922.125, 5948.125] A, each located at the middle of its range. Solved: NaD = 5.4 A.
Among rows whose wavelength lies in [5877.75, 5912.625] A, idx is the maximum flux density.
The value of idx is 1.04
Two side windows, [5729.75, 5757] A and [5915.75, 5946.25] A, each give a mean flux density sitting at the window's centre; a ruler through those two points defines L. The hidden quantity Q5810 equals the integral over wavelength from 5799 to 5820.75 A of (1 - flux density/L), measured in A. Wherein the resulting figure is -2.3 A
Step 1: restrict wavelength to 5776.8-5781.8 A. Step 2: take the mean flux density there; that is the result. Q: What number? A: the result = 0.573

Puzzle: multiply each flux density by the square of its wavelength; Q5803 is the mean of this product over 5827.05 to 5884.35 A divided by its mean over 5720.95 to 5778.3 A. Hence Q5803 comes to 1.17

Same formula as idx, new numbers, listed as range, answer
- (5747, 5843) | 1.42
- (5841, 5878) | 1.27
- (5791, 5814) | 1.06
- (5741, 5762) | 1.01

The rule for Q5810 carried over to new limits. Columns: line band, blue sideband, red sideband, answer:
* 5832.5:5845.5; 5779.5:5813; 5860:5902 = -1.9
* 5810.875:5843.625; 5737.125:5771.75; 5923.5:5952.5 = -4.3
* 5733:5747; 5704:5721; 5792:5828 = 0.4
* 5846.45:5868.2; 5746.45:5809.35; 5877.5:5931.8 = -3.0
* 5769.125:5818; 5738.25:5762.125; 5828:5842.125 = 1.1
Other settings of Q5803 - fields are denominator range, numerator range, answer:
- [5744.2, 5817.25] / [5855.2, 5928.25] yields 1.02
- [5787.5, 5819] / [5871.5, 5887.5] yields 0.97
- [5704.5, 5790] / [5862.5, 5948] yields 1.08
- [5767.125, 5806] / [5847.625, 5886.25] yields 1.10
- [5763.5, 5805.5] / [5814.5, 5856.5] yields 1.14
